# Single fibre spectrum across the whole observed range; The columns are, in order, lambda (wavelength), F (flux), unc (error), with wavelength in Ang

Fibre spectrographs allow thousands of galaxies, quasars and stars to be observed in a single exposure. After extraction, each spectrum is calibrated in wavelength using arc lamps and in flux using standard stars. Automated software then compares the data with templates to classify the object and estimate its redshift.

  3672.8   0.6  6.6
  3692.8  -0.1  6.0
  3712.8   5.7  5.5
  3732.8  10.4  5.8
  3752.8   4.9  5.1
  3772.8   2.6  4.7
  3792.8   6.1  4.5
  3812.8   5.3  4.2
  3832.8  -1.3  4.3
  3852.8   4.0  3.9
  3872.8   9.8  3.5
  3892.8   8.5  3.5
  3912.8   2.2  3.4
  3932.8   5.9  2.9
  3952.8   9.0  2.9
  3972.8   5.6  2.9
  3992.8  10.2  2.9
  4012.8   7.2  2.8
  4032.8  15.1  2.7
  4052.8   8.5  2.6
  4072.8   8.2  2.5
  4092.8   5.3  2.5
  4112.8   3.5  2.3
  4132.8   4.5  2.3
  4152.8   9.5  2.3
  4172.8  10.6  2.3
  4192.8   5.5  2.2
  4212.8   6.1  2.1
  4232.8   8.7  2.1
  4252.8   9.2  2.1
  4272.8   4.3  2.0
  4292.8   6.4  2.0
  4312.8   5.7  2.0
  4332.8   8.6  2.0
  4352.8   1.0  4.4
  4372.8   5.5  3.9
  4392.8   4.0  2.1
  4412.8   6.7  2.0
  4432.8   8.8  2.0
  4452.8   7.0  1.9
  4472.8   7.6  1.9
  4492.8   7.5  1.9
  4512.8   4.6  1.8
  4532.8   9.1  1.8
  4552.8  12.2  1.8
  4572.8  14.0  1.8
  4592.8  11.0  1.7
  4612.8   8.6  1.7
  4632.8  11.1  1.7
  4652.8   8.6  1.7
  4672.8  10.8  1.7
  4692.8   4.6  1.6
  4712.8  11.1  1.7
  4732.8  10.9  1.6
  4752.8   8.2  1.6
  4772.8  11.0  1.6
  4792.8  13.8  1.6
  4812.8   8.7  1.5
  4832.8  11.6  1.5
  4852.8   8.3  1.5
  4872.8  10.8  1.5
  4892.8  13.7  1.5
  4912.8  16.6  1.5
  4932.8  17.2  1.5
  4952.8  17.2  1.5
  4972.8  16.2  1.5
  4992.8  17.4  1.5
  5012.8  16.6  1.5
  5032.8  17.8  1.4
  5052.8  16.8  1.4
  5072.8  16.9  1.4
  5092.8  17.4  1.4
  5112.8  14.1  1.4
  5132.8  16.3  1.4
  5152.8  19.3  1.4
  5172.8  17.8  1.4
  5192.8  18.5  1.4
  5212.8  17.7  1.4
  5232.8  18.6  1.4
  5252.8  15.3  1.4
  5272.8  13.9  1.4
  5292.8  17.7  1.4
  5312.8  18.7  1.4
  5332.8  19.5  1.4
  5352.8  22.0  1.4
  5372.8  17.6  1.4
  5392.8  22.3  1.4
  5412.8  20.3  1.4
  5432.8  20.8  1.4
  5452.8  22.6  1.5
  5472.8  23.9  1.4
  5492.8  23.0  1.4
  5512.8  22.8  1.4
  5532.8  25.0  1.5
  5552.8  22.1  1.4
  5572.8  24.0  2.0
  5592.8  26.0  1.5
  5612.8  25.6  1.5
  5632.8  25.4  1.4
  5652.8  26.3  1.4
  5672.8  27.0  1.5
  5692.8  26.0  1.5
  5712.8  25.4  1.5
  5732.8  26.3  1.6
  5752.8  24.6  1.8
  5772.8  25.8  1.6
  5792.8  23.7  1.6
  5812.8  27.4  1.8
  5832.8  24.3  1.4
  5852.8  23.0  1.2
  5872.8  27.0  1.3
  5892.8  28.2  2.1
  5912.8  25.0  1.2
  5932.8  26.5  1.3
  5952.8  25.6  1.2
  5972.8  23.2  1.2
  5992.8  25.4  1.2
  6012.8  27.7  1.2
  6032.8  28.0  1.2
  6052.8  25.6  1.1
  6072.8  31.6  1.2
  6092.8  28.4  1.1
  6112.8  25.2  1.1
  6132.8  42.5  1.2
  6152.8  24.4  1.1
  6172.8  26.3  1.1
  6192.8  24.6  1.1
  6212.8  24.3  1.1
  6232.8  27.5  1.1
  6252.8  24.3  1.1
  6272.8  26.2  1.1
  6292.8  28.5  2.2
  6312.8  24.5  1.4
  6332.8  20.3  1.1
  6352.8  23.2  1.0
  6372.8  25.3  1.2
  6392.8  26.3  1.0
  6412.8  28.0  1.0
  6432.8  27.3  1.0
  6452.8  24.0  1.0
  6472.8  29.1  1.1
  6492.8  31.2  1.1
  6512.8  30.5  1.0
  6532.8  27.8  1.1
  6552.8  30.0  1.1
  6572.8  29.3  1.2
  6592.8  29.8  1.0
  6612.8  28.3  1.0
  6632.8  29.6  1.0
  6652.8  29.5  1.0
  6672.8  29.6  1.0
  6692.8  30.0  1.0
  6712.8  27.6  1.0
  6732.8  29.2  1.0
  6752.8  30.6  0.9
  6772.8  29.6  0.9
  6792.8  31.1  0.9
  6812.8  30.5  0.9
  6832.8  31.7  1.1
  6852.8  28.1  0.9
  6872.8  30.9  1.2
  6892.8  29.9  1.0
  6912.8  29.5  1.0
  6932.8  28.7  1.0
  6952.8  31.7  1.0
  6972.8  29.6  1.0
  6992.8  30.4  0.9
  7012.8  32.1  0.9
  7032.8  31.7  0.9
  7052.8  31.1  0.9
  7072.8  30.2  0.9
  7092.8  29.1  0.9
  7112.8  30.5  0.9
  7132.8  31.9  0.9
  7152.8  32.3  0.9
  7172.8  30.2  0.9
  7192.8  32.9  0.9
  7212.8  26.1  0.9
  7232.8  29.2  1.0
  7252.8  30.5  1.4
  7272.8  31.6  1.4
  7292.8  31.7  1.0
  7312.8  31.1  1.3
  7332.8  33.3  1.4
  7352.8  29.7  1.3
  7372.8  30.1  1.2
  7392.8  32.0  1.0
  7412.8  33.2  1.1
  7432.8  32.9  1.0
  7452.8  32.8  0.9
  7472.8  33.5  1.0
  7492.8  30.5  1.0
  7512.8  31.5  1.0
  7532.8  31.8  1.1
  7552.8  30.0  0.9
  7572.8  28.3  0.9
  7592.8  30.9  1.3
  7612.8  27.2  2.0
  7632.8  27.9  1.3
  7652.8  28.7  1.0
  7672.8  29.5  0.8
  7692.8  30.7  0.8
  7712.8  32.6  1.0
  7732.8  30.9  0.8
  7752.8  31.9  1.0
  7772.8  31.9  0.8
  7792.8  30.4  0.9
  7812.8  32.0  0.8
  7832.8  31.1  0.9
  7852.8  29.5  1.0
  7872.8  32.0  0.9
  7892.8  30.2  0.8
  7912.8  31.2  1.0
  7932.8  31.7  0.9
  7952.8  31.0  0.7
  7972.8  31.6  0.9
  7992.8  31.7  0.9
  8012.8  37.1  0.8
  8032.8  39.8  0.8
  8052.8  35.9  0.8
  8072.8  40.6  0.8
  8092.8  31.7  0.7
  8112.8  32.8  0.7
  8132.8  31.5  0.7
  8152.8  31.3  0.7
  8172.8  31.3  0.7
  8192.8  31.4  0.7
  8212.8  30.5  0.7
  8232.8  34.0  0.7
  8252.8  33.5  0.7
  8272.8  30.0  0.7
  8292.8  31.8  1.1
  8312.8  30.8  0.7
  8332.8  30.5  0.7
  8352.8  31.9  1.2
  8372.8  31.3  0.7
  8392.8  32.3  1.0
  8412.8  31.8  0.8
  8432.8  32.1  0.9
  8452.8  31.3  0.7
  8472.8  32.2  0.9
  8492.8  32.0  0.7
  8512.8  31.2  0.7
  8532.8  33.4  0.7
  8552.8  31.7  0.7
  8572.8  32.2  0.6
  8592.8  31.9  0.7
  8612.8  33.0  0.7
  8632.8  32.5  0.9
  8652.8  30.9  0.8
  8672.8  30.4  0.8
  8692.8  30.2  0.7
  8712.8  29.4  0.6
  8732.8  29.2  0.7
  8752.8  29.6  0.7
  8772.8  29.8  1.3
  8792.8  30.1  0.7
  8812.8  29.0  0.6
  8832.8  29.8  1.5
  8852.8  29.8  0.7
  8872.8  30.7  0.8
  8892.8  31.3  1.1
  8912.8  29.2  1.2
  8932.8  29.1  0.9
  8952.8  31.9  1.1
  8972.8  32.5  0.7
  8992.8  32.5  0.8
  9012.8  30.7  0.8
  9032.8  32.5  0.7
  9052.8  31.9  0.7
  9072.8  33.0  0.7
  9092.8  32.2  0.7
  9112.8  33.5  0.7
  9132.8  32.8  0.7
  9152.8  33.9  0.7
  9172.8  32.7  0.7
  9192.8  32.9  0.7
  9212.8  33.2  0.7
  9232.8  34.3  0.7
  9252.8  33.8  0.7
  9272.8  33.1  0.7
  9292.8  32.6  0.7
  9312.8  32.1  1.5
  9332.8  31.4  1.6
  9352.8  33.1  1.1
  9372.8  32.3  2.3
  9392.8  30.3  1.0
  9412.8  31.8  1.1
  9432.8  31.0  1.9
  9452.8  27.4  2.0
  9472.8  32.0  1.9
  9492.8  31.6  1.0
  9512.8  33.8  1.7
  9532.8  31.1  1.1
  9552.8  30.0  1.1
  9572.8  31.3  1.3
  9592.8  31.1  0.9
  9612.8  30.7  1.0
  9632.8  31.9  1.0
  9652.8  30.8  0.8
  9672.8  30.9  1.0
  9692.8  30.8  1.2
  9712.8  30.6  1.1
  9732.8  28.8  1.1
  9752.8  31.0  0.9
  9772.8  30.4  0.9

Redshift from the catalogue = 0.22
